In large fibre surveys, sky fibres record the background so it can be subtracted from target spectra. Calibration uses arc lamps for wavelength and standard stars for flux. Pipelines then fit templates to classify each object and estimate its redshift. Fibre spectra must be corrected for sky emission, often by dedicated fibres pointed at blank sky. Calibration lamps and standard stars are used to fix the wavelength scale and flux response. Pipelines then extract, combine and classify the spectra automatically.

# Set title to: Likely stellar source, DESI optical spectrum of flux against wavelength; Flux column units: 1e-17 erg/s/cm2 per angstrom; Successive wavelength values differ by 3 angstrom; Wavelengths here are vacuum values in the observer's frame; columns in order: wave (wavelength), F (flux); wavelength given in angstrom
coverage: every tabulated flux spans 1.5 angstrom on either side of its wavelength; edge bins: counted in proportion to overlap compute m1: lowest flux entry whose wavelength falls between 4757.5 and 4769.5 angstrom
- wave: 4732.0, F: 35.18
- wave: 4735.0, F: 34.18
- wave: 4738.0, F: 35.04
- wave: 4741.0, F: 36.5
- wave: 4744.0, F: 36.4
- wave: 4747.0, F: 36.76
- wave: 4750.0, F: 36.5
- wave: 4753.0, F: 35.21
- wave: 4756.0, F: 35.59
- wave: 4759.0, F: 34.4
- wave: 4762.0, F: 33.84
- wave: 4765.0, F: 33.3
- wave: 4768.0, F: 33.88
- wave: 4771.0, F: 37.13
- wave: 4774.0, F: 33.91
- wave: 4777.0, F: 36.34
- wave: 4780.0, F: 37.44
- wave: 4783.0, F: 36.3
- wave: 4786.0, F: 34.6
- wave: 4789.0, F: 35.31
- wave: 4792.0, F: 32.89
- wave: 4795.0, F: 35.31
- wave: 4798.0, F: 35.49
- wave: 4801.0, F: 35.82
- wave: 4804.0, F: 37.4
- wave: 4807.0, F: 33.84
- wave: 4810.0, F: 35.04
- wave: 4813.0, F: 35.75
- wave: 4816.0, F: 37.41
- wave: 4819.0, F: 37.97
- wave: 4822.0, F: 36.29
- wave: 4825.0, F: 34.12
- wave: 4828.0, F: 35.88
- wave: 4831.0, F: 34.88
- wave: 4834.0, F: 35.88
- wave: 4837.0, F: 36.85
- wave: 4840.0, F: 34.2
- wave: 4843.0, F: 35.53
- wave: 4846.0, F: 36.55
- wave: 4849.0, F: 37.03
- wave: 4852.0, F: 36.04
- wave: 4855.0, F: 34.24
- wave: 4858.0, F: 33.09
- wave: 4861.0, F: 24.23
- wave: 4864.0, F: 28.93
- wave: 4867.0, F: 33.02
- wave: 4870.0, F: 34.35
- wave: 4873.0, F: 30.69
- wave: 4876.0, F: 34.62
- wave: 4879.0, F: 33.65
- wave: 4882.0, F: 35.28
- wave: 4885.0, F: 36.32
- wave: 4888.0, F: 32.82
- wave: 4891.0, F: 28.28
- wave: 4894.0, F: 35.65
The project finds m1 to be 33.3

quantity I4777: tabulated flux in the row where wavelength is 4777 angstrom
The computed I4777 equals 36.34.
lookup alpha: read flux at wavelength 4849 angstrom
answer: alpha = 37.03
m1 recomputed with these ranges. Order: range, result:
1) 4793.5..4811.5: 33.84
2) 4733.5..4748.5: 34.18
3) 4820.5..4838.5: 34.12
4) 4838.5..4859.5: 33.09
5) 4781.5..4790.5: 34.6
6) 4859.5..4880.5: 24.23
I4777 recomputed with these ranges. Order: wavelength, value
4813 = 35.75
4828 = 35.88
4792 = 32.89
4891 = 28.28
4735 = 34.18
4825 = 34.12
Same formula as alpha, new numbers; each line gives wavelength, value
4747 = 36.76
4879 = 33.65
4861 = 24.23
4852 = 36.04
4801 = 35.82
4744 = 36.4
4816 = 37.41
